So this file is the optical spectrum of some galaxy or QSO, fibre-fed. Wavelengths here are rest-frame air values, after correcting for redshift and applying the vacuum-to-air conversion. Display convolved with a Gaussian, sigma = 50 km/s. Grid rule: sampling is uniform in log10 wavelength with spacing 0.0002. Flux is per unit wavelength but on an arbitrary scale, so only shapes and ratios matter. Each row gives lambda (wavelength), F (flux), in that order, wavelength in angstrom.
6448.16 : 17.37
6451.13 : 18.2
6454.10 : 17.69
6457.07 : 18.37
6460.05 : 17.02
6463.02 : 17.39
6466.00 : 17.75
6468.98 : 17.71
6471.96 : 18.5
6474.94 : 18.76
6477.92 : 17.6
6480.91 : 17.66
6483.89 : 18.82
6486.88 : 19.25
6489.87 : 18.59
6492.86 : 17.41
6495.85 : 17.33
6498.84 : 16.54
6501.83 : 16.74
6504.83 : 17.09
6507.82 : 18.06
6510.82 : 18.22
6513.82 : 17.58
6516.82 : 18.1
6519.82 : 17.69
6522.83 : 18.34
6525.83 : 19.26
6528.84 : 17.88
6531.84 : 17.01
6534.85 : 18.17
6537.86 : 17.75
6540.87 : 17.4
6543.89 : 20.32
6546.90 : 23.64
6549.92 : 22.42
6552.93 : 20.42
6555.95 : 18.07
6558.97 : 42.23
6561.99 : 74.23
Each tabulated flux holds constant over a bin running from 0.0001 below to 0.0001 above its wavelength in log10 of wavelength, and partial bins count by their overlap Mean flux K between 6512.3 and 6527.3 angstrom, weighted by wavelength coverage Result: 18.2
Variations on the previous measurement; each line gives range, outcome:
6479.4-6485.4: 18.2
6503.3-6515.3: 17.7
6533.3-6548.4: 19.4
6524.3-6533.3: 18.1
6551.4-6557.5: 19.4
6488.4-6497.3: 17.8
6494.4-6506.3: 16.9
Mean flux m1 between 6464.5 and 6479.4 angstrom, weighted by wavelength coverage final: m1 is 18.1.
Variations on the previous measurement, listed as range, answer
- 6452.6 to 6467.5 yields 17.6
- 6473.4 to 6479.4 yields 18.2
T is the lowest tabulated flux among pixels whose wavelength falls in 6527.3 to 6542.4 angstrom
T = 17.01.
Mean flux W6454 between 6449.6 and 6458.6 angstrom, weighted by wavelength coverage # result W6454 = 18.1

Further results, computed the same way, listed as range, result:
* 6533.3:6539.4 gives 18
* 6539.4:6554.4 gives 20.8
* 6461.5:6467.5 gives 17.6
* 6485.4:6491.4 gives 18.9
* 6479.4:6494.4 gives 18.3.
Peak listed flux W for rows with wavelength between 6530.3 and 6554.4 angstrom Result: 23.64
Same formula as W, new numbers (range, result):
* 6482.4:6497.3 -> 19.25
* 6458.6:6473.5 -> 18.5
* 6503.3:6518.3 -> 18.22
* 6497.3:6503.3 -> 16.74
